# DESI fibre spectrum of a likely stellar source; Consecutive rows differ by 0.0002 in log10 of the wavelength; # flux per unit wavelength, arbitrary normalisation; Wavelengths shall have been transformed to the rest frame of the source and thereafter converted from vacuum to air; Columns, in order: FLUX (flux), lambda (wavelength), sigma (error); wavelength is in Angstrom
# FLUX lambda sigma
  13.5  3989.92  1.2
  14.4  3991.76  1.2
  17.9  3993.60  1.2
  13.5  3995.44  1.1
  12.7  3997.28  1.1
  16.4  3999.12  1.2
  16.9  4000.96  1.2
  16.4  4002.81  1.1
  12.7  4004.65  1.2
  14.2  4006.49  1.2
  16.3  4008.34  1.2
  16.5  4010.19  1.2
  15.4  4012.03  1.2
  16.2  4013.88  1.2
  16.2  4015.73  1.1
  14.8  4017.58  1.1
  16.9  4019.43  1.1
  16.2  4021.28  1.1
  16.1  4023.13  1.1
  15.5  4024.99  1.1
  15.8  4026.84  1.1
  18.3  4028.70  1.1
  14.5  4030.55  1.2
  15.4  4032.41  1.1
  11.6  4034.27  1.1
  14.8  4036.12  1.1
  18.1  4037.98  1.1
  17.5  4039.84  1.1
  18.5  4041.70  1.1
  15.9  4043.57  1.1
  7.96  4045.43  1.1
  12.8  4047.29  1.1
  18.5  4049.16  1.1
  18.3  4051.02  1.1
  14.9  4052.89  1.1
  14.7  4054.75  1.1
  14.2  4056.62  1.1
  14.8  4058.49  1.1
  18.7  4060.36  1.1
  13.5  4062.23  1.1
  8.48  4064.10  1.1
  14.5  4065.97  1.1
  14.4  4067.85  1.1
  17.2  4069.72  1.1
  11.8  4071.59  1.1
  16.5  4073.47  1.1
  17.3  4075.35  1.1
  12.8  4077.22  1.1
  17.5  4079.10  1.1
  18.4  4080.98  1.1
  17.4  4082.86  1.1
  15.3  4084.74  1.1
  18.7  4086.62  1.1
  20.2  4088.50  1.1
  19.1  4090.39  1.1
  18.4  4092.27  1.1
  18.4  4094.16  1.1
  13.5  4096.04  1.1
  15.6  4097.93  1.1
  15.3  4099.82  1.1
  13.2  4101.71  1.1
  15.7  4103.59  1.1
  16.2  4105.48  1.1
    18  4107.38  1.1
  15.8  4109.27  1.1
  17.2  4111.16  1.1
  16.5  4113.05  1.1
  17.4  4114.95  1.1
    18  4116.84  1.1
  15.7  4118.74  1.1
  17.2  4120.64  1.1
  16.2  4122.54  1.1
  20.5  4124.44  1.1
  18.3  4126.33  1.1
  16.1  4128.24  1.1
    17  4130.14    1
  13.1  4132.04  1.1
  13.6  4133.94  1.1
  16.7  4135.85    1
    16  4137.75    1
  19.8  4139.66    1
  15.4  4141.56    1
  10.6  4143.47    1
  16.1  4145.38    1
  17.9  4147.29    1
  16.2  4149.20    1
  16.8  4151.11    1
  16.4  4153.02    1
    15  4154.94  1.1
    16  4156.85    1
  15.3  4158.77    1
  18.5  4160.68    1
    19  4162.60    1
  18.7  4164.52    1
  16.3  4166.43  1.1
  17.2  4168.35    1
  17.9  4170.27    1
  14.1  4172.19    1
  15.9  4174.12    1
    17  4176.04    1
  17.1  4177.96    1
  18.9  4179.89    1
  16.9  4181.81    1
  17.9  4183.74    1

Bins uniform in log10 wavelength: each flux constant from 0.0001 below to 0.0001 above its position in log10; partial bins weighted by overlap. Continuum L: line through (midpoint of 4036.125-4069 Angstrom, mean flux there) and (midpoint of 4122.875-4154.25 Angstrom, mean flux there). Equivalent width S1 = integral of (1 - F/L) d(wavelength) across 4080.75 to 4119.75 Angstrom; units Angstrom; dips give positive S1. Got -2.8 Angstrom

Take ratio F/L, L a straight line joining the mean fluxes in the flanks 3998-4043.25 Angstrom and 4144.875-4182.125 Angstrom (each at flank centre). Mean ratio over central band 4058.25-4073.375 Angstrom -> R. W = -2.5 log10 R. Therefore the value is 0.14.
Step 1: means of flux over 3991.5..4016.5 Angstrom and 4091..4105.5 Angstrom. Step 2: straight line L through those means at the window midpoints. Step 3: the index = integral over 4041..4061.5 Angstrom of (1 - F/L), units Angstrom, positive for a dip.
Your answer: 0.4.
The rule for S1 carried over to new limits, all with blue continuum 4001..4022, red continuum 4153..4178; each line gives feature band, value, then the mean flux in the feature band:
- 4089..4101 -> -0.39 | 16.8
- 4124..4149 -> 0.59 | 16.2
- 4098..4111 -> 0.42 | 15.8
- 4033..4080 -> 2.85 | 15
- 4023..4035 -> 0.35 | 15.3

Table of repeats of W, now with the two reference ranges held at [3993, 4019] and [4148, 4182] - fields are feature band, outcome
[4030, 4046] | 0.04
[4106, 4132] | -0.04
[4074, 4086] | -0.03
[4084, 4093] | -0.14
